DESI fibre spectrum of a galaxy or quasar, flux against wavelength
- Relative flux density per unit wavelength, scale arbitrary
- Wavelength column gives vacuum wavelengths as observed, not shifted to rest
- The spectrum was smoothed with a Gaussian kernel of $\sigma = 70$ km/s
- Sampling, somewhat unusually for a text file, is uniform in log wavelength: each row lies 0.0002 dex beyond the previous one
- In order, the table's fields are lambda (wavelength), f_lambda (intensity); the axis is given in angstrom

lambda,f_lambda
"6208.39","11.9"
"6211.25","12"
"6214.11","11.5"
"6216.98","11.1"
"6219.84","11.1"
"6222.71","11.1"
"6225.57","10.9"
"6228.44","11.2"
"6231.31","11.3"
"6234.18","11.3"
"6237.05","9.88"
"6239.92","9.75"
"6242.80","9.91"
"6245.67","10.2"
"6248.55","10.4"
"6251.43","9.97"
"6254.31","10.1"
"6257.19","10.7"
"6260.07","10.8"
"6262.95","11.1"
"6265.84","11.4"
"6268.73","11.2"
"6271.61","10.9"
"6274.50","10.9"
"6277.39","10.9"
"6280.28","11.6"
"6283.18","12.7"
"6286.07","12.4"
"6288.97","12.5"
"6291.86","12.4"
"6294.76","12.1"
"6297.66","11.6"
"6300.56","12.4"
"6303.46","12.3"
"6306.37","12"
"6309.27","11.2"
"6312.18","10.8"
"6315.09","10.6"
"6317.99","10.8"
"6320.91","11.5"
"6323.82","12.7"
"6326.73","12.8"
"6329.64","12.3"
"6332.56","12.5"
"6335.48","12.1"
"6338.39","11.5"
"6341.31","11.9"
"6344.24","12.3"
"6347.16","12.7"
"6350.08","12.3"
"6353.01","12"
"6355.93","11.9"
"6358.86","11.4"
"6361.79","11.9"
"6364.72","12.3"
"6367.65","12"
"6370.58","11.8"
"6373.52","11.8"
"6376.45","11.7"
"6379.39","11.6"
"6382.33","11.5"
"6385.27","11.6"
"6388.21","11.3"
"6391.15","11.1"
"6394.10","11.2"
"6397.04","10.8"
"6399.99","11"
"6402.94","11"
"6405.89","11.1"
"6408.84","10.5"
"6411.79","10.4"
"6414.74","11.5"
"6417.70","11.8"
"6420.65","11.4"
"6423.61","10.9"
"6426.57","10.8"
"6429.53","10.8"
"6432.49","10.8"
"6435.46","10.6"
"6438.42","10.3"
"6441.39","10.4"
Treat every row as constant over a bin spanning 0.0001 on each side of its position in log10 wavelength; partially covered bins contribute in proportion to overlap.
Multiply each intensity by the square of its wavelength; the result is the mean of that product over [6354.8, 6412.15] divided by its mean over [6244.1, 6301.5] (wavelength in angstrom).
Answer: 1.0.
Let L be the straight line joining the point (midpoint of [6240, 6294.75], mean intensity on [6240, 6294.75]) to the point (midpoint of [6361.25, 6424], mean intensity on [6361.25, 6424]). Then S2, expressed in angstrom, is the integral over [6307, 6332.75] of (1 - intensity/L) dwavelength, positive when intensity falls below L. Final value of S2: -1.0 angstrom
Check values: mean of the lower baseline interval 11.1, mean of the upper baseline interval 11.4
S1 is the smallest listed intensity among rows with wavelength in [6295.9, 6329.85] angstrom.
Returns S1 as 10.6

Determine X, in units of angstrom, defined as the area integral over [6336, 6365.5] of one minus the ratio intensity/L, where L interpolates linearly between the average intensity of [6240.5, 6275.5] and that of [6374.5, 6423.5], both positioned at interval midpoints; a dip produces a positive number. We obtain -2.7 angstrom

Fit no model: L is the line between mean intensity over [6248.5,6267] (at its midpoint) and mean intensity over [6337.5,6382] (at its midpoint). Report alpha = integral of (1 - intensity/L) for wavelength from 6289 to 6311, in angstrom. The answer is -1.7 angstrom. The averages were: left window 10.6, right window 11.9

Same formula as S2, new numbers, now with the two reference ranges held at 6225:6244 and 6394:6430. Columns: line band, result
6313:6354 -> -4.35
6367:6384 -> -1.23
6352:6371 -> -1.76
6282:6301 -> -2.76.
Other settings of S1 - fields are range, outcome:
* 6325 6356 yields 11.5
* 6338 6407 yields 10.8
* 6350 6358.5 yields 11.9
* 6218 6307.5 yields 9.75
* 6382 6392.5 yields 11.1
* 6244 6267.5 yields 9.97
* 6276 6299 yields 10.9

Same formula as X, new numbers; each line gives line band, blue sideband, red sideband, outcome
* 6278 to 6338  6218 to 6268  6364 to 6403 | -4.9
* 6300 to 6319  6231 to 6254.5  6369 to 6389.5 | -0.8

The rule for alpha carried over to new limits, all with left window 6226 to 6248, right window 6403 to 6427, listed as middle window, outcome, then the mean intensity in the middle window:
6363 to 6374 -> -1.1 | 12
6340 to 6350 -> -1.3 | 12.3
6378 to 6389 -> -0.5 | 11.5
